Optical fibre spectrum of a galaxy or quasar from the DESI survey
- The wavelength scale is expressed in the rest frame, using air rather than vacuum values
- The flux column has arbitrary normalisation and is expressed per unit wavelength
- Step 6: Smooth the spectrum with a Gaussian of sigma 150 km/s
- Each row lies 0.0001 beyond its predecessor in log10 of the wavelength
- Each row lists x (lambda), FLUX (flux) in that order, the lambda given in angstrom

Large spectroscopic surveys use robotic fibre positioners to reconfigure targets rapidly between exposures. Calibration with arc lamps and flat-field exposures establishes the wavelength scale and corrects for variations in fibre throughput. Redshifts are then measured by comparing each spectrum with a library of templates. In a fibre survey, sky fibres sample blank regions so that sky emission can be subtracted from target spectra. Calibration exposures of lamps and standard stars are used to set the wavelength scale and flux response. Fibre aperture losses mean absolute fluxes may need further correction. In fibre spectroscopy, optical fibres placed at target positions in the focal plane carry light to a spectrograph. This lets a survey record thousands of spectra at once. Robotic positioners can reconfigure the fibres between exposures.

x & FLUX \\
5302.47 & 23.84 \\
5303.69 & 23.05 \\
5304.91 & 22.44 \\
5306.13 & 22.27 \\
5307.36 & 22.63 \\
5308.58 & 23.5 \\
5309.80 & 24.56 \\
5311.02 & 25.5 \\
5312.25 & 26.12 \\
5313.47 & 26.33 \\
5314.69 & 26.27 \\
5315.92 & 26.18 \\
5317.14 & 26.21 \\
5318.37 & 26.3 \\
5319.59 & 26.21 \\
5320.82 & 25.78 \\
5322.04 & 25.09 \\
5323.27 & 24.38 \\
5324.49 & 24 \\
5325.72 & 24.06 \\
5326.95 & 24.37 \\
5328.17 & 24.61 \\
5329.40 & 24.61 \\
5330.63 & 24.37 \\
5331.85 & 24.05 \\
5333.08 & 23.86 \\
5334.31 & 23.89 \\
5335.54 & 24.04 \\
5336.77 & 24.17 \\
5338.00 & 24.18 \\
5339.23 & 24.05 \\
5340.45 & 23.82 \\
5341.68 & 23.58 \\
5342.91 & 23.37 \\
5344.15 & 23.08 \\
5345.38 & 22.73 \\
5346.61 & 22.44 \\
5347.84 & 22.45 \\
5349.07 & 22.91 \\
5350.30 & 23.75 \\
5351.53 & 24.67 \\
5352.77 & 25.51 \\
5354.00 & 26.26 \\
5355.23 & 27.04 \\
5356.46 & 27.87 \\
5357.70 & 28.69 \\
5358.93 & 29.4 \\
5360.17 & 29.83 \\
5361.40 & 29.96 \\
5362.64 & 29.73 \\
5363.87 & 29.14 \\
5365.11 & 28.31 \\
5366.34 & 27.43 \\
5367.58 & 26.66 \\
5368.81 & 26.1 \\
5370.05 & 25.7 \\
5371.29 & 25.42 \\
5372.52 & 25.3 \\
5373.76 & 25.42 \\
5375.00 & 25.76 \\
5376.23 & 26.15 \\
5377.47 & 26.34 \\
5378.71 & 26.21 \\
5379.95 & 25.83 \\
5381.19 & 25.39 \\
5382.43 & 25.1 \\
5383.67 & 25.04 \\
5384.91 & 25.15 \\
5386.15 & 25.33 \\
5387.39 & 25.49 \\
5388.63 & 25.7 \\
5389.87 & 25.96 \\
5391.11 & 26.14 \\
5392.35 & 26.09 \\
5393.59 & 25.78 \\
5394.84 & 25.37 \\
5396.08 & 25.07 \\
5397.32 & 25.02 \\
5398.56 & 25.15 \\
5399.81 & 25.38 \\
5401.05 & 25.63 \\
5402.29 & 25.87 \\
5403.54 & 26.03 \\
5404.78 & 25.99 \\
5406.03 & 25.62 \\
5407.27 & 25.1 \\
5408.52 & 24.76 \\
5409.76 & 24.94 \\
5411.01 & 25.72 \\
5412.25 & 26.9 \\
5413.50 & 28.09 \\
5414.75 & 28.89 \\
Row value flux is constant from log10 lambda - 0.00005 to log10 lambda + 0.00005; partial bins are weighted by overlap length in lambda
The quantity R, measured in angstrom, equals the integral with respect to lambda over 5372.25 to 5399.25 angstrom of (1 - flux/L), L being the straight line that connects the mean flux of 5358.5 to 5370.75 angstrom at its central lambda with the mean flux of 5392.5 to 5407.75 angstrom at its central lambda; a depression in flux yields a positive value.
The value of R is 1.0 angstrom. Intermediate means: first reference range 28.2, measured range 25.6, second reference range 25.5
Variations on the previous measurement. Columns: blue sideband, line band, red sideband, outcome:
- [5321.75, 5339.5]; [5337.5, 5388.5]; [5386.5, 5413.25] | -1.8 angstrom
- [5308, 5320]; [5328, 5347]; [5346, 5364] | 1.7 angstrom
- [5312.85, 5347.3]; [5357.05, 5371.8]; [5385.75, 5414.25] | -1.7 angstrom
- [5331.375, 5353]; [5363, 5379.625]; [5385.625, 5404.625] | -1.2 angstrom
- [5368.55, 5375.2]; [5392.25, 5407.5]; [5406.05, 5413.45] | 0.1 angstrom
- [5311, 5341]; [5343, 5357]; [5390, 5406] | 0.4 angstrom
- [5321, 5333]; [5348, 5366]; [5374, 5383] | -1.4 angstrom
